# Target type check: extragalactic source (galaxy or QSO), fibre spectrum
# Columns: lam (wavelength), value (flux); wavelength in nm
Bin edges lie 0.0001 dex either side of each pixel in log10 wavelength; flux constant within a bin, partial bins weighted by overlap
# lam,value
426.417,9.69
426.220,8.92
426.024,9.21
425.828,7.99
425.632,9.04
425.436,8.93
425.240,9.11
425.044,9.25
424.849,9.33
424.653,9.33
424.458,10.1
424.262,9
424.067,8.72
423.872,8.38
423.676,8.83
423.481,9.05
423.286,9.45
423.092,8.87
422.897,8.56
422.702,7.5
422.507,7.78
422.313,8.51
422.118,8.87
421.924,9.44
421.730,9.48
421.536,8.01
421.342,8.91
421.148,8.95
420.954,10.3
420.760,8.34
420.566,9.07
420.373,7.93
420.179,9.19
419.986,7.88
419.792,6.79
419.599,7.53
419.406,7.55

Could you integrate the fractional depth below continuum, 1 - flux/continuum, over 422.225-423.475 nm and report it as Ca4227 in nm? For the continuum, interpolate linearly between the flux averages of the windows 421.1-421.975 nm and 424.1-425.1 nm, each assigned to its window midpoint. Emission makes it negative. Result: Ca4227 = 0.09 nm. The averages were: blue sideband 8.94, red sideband 9.37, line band 8.49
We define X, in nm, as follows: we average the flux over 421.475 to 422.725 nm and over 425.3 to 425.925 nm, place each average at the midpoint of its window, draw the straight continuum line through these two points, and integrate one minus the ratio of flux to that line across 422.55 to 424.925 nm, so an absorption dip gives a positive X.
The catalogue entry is -0.07 nm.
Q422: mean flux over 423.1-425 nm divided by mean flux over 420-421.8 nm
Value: 1.03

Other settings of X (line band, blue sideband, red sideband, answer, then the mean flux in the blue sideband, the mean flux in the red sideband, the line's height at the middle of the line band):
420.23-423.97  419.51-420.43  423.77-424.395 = -0.19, 7.86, 8.77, 8.33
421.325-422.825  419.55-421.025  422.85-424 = 0.02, 8.37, 8.87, 8.65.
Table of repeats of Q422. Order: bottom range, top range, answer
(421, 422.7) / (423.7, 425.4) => 1.05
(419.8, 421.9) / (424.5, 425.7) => 1.05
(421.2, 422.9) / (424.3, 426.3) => 1.06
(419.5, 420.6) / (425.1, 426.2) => 1.11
